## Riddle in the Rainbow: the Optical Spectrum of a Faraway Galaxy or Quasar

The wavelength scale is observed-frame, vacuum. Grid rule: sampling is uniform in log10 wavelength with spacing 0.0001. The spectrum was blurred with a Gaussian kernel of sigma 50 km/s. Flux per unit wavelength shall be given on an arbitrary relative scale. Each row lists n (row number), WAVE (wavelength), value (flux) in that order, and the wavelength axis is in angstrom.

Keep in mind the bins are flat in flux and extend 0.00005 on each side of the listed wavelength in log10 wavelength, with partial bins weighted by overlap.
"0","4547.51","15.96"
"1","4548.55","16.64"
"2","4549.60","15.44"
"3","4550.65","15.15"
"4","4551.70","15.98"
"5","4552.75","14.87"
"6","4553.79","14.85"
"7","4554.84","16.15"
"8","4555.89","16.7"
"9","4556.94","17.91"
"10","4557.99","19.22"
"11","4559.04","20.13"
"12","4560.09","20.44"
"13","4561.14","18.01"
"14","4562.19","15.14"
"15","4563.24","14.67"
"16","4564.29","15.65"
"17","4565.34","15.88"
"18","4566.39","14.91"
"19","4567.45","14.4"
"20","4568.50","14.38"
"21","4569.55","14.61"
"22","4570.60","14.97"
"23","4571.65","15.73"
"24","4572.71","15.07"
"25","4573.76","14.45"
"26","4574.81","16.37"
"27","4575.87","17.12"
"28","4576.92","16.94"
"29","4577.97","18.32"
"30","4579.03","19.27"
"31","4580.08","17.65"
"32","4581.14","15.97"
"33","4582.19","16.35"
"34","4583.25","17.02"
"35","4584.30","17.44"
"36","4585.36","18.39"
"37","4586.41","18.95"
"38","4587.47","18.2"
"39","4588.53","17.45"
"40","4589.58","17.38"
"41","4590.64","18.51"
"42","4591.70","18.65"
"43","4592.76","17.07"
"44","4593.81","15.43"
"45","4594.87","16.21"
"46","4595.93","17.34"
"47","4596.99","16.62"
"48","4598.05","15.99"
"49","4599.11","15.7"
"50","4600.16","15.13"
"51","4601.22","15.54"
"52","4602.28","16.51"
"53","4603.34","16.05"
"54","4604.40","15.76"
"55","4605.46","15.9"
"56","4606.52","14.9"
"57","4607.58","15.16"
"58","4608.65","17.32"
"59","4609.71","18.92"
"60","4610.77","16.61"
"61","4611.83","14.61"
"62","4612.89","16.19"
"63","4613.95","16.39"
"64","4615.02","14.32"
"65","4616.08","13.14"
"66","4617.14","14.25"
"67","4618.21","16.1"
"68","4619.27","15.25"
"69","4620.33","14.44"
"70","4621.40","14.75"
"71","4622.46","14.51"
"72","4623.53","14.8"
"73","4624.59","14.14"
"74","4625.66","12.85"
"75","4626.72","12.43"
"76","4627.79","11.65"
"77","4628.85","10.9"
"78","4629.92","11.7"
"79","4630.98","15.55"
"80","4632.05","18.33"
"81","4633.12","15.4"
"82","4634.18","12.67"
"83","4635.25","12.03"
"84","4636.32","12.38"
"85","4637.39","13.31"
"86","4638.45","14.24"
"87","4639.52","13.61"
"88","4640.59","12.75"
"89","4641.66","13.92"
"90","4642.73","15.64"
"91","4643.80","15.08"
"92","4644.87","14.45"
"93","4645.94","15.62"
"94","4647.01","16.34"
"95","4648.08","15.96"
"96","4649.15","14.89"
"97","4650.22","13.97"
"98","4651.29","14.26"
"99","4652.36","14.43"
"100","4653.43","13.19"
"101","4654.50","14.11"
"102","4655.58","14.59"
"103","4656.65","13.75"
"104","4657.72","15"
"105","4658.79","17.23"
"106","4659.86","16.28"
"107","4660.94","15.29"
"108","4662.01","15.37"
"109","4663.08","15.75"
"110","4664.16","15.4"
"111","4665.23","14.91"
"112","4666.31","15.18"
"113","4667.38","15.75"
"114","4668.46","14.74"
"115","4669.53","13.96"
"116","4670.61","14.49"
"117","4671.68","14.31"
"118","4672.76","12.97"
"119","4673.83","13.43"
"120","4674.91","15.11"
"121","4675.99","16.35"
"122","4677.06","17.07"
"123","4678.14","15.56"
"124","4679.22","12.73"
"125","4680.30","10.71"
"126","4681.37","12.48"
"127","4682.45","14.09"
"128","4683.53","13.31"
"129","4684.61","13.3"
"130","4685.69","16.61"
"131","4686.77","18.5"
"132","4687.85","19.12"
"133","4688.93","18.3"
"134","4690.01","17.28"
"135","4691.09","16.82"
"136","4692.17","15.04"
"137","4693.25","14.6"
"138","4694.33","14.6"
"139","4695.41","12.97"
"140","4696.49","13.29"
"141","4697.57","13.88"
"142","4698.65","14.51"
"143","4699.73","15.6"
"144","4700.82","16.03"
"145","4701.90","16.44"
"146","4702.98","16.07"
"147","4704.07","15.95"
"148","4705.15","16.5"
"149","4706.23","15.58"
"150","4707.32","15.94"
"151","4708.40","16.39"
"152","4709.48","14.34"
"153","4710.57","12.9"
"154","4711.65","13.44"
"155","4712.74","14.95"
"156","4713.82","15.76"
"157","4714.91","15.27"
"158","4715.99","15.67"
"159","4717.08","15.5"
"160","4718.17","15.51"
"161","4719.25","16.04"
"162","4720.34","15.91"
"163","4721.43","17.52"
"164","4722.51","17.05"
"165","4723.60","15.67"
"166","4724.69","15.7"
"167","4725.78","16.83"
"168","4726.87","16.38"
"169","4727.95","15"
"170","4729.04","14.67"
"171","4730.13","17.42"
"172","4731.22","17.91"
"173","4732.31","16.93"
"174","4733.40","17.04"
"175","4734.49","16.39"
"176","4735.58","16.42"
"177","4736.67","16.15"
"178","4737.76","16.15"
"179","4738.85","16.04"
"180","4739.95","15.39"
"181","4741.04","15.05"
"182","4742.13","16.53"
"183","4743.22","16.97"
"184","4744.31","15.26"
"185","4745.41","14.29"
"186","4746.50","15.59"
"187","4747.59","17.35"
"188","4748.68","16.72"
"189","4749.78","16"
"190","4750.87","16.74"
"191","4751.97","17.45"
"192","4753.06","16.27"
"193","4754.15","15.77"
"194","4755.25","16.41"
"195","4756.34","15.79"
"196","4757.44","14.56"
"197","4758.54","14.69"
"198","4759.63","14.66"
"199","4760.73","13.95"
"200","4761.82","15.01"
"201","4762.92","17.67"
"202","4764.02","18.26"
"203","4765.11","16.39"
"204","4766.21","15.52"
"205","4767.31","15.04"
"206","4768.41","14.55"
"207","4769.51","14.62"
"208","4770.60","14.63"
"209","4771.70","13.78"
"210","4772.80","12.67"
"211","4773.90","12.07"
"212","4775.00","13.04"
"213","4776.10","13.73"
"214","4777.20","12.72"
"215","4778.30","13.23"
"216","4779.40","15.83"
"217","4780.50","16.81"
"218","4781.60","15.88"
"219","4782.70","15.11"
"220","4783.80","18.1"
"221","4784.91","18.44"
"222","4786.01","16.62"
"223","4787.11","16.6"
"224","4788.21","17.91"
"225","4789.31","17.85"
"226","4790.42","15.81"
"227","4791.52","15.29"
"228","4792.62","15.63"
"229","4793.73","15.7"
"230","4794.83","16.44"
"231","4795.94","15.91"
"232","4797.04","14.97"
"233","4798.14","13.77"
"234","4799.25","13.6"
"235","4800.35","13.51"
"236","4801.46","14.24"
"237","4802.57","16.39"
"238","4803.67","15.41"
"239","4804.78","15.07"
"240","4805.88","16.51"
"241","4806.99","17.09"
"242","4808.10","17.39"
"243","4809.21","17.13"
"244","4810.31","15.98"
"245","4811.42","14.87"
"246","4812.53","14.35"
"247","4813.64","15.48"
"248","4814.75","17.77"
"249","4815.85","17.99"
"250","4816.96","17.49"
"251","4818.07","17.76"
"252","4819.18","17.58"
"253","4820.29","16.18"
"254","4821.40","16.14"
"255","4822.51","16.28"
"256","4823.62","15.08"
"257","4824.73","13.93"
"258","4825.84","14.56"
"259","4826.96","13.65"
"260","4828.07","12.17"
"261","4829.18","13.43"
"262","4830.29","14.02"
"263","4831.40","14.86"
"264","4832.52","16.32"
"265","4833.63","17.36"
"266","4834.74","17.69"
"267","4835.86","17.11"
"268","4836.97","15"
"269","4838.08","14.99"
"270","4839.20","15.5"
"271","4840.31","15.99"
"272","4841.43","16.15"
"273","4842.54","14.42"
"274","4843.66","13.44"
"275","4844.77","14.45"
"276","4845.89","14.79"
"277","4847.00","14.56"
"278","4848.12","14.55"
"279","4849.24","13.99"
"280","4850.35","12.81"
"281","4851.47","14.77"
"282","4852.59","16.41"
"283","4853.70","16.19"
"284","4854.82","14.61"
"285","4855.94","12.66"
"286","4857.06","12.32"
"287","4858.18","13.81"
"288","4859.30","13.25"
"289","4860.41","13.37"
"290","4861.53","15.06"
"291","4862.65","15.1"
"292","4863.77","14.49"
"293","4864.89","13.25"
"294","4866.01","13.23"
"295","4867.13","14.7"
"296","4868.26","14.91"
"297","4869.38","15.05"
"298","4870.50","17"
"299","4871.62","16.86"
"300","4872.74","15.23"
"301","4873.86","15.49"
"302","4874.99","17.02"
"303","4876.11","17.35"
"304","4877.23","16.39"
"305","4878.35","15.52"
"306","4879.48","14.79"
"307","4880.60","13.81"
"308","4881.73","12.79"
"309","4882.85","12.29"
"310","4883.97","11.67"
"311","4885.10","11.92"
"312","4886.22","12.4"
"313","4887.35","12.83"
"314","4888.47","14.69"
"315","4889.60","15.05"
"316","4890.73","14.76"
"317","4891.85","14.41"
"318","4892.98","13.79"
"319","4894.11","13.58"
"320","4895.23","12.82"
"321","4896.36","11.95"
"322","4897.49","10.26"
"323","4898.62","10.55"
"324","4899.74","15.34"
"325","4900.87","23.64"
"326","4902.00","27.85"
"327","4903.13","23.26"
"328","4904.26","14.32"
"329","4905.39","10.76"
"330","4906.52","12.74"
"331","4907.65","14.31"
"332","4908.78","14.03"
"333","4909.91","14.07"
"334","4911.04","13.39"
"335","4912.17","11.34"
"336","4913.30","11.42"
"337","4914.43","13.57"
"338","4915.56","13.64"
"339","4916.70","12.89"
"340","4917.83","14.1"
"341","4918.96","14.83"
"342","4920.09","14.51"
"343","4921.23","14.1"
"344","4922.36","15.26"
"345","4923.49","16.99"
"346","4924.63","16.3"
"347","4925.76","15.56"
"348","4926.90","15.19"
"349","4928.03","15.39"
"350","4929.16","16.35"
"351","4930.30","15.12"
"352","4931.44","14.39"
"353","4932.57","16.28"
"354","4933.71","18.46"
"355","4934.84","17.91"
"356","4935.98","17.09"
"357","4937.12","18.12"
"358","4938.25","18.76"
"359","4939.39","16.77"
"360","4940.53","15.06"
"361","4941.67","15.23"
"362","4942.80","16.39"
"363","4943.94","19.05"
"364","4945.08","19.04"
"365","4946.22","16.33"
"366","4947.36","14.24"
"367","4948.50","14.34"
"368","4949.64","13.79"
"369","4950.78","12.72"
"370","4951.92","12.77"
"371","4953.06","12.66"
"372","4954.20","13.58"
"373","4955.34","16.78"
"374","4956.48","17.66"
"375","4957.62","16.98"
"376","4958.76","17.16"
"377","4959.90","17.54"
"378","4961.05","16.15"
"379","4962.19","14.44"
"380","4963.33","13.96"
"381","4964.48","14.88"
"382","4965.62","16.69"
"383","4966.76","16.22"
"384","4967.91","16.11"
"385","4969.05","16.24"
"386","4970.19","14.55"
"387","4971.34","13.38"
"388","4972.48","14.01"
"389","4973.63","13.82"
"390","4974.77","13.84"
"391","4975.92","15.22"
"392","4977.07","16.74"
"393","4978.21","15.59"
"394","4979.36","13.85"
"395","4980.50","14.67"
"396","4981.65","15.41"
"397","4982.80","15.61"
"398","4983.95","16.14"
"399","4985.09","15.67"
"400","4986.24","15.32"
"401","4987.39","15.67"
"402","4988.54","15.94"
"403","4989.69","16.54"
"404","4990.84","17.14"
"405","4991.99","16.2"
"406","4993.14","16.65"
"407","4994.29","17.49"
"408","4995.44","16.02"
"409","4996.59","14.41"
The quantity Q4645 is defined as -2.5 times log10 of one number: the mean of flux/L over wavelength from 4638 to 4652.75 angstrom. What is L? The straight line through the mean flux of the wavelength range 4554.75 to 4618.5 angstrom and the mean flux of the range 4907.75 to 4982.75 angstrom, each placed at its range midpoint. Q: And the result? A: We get 0.11 mag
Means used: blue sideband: 16.5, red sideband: 15.3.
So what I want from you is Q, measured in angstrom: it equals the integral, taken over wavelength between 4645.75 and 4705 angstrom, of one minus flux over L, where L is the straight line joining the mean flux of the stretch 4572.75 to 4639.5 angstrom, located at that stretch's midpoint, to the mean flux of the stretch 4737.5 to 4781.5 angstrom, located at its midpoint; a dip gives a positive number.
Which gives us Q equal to 1.8 angstrom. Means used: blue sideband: 15.7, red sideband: 15.3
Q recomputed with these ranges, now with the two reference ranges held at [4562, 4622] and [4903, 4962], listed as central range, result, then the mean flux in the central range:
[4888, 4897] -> 0.91 angstrom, 13.8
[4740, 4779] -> 1.27 angstrom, 15.2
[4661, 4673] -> 0.83 angstrom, 14.9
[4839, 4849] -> 0.45 angstrom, 14.8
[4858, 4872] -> 0.77 angstrom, 14.6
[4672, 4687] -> 1.49 angstrom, 14.4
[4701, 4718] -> 0.51 angstrom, 15.4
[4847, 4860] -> 1.15 angstrom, 14.1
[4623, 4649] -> 3.32 angstrom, 14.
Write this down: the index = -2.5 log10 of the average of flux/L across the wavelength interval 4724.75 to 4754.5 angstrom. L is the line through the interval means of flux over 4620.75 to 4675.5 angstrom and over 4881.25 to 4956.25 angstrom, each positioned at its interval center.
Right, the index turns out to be -0.12 mag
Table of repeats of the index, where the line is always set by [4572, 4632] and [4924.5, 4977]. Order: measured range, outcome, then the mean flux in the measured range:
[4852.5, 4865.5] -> 0.12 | 14.1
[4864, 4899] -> 0.12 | 14.1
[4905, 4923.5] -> 0.16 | 13.6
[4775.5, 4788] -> 0.00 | 15.8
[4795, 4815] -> 0.02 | 15.5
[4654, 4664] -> 0.04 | 15.3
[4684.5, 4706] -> 0.00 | 15.8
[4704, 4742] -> 0.00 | 15.9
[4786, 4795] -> -0.04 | 16.4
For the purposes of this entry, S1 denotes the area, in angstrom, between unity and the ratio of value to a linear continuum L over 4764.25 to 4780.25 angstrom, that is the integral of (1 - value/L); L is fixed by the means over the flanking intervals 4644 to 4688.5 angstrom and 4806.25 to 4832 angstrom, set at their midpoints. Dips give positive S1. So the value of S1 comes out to 1.2 angstrom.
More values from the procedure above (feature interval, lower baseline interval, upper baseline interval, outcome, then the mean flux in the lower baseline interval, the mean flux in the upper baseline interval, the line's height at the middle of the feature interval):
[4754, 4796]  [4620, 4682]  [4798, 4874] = -1.5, 14.4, 15.2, 14.9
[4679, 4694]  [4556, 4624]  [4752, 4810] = 0.6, 16.4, 15.5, 15.9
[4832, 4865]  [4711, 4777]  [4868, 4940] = 0.9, 15.6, 15.1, 15.3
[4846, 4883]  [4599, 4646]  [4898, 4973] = 1.6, 14.7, 15.6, 15.4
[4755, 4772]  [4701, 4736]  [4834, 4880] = 0.3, 15.9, 15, 15.6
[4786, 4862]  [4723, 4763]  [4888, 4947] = 1.8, 16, 15.4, 15.7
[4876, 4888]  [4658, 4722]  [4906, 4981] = 1.2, 15.2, 15.2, 15.2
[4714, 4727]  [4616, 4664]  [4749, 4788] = -0.9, 14.4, 15.4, 15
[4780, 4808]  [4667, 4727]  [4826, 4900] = -2.3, 15.3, 14.4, 14.8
